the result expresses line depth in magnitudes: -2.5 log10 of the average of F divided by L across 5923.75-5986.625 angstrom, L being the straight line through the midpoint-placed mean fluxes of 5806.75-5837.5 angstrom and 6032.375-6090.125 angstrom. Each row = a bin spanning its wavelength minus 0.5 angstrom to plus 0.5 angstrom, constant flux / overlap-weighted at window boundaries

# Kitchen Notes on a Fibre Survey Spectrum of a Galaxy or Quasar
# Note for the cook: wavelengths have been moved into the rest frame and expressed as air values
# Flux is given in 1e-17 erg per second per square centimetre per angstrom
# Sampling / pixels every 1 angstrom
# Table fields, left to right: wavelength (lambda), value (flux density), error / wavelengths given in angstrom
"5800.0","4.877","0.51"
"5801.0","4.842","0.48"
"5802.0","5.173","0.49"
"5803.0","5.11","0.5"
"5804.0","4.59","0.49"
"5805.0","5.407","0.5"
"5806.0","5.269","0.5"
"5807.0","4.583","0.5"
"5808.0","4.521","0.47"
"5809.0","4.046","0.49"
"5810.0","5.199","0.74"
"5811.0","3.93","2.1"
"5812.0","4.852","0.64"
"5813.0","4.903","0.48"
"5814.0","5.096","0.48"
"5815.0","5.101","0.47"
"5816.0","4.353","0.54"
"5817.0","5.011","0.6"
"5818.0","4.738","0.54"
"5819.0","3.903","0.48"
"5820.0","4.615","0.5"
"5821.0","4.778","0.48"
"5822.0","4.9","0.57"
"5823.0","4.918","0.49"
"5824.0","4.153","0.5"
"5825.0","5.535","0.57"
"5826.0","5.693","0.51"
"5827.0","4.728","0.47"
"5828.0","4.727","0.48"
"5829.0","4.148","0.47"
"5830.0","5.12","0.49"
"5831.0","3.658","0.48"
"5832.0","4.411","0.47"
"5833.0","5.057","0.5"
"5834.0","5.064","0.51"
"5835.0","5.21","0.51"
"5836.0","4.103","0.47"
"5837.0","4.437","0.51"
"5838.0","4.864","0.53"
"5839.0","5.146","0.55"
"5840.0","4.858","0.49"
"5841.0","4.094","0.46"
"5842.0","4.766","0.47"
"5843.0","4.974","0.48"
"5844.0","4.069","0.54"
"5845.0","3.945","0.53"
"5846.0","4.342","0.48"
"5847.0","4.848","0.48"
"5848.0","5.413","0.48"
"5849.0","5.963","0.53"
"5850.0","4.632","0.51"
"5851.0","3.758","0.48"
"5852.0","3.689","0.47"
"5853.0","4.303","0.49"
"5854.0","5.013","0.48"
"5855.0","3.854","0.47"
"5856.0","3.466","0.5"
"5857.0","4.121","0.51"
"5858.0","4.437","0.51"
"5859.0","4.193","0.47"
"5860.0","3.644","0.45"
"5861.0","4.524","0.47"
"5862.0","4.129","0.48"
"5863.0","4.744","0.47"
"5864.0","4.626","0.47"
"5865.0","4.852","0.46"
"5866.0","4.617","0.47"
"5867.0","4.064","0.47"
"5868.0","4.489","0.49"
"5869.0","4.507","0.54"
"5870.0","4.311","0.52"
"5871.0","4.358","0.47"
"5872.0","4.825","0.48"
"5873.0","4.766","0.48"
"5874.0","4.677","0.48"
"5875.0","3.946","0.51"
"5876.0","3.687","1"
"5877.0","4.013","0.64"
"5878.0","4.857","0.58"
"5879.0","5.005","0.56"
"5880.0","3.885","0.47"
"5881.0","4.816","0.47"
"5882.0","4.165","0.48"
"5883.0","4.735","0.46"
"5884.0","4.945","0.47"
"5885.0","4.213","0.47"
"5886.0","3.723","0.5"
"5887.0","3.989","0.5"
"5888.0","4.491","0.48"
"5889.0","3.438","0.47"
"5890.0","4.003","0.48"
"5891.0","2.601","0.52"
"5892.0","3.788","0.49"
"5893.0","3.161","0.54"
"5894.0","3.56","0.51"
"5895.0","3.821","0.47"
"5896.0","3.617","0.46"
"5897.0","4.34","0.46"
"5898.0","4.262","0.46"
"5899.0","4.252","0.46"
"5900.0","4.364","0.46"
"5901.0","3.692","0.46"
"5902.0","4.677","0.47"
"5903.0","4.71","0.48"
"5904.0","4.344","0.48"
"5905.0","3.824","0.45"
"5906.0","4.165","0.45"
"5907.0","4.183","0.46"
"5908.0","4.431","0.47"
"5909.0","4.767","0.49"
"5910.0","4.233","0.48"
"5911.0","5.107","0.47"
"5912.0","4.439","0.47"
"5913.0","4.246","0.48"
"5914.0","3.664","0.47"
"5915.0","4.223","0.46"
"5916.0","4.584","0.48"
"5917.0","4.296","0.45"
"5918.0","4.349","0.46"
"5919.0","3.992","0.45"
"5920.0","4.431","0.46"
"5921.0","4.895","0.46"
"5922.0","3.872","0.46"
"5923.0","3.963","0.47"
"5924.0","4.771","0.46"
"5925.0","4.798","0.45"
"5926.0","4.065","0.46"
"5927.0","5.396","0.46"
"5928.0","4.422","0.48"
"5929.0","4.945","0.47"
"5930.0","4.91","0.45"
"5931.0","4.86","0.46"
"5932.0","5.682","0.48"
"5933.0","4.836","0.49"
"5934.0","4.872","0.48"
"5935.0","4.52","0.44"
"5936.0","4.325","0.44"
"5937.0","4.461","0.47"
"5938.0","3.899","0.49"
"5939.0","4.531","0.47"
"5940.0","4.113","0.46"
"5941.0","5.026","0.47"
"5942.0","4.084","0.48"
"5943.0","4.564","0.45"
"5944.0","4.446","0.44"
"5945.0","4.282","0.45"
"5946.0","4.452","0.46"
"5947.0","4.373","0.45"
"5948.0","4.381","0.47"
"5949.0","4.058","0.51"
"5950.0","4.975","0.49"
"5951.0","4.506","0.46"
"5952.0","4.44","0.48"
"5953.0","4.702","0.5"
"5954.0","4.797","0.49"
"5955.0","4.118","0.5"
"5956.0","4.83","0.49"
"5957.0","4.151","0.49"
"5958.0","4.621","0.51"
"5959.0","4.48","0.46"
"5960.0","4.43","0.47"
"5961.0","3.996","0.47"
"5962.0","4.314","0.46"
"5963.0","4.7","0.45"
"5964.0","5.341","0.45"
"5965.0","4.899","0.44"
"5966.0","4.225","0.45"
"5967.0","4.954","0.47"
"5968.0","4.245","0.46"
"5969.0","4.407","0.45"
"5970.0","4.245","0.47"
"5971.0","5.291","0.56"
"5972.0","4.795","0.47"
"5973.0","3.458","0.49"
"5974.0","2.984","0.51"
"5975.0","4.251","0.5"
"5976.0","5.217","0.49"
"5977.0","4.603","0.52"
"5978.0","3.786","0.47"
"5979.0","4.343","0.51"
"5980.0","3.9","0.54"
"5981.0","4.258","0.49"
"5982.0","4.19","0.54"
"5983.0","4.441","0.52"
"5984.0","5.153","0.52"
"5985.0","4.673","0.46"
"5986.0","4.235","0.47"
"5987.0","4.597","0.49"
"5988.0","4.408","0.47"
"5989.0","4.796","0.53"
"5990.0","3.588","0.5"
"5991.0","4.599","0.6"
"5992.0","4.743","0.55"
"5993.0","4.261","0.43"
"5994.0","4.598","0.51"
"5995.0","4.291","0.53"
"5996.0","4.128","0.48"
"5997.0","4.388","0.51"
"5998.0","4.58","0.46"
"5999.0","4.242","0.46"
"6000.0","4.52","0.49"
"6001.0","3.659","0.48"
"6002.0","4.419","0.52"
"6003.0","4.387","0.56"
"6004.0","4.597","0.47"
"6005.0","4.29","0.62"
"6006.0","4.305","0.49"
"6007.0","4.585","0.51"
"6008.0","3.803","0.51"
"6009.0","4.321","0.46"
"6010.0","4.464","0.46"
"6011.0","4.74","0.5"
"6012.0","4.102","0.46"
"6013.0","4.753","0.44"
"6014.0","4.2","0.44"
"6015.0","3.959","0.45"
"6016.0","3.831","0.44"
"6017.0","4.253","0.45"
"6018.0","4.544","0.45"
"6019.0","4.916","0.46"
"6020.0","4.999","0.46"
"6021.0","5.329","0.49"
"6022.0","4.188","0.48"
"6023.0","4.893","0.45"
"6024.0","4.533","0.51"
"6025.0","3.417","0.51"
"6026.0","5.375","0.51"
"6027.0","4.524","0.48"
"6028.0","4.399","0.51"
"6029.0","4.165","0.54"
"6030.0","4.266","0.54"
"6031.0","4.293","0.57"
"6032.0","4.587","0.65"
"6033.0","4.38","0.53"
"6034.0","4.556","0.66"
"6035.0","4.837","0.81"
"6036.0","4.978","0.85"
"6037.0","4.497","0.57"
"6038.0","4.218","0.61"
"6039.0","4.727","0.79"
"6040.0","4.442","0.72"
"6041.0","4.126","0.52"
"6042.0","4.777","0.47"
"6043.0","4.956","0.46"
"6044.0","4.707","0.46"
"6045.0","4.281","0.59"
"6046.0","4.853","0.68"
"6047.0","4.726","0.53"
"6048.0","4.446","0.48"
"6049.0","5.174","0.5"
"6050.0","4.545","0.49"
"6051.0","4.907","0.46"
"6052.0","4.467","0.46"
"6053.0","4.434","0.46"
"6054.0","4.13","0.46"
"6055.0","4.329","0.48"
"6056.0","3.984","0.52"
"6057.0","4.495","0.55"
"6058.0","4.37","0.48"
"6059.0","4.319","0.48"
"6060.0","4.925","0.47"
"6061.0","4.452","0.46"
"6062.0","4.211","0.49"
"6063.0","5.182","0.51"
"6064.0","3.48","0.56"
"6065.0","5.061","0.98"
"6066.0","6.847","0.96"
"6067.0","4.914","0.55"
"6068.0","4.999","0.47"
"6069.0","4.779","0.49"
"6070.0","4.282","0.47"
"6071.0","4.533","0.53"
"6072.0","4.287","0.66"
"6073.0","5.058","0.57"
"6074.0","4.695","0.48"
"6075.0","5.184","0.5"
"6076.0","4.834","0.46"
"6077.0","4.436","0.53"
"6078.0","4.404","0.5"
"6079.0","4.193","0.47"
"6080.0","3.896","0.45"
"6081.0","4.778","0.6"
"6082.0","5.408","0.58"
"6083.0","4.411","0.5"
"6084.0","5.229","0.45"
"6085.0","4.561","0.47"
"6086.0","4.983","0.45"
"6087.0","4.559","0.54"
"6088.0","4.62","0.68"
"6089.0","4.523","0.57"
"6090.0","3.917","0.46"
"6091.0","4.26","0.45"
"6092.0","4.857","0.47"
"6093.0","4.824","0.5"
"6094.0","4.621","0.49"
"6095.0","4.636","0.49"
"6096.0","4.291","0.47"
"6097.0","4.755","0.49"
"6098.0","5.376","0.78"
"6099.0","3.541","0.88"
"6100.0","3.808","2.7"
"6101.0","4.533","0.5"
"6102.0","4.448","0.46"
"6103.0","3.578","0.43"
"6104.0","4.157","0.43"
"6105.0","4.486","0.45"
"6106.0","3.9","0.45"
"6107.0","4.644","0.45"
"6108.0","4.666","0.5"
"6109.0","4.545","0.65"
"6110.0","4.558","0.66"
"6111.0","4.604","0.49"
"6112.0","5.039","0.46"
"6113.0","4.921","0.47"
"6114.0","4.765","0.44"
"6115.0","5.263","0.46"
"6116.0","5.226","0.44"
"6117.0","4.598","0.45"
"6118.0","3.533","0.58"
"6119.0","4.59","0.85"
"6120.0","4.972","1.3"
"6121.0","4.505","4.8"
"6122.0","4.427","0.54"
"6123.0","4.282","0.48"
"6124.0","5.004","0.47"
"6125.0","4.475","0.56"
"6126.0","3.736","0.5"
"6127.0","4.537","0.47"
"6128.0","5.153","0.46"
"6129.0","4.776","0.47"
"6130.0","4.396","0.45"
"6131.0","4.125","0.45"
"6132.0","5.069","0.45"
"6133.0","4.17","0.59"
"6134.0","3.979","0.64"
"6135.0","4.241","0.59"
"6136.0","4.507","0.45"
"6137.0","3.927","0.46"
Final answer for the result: 0.04 mag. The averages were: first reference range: 4.69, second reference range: 4.63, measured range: 4.51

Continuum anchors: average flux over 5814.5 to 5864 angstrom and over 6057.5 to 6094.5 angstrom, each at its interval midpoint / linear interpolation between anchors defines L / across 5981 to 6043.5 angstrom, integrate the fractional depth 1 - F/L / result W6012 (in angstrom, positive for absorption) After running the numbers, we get 2.6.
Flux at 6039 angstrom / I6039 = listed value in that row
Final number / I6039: 4.727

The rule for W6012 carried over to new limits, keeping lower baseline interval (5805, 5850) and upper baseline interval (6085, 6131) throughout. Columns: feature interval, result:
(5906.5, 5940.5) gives 1.2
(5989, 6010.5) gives 1.3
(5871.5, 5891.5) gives 1.9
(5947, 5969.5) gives 0.6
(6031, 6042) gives 0.1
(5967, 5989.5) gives 1.1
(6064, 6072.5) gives -0.6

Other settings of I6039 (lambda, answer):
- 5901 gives 3.692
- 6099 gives 3.541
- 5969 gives 4.407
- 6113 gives 4.921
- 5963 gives 4.7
